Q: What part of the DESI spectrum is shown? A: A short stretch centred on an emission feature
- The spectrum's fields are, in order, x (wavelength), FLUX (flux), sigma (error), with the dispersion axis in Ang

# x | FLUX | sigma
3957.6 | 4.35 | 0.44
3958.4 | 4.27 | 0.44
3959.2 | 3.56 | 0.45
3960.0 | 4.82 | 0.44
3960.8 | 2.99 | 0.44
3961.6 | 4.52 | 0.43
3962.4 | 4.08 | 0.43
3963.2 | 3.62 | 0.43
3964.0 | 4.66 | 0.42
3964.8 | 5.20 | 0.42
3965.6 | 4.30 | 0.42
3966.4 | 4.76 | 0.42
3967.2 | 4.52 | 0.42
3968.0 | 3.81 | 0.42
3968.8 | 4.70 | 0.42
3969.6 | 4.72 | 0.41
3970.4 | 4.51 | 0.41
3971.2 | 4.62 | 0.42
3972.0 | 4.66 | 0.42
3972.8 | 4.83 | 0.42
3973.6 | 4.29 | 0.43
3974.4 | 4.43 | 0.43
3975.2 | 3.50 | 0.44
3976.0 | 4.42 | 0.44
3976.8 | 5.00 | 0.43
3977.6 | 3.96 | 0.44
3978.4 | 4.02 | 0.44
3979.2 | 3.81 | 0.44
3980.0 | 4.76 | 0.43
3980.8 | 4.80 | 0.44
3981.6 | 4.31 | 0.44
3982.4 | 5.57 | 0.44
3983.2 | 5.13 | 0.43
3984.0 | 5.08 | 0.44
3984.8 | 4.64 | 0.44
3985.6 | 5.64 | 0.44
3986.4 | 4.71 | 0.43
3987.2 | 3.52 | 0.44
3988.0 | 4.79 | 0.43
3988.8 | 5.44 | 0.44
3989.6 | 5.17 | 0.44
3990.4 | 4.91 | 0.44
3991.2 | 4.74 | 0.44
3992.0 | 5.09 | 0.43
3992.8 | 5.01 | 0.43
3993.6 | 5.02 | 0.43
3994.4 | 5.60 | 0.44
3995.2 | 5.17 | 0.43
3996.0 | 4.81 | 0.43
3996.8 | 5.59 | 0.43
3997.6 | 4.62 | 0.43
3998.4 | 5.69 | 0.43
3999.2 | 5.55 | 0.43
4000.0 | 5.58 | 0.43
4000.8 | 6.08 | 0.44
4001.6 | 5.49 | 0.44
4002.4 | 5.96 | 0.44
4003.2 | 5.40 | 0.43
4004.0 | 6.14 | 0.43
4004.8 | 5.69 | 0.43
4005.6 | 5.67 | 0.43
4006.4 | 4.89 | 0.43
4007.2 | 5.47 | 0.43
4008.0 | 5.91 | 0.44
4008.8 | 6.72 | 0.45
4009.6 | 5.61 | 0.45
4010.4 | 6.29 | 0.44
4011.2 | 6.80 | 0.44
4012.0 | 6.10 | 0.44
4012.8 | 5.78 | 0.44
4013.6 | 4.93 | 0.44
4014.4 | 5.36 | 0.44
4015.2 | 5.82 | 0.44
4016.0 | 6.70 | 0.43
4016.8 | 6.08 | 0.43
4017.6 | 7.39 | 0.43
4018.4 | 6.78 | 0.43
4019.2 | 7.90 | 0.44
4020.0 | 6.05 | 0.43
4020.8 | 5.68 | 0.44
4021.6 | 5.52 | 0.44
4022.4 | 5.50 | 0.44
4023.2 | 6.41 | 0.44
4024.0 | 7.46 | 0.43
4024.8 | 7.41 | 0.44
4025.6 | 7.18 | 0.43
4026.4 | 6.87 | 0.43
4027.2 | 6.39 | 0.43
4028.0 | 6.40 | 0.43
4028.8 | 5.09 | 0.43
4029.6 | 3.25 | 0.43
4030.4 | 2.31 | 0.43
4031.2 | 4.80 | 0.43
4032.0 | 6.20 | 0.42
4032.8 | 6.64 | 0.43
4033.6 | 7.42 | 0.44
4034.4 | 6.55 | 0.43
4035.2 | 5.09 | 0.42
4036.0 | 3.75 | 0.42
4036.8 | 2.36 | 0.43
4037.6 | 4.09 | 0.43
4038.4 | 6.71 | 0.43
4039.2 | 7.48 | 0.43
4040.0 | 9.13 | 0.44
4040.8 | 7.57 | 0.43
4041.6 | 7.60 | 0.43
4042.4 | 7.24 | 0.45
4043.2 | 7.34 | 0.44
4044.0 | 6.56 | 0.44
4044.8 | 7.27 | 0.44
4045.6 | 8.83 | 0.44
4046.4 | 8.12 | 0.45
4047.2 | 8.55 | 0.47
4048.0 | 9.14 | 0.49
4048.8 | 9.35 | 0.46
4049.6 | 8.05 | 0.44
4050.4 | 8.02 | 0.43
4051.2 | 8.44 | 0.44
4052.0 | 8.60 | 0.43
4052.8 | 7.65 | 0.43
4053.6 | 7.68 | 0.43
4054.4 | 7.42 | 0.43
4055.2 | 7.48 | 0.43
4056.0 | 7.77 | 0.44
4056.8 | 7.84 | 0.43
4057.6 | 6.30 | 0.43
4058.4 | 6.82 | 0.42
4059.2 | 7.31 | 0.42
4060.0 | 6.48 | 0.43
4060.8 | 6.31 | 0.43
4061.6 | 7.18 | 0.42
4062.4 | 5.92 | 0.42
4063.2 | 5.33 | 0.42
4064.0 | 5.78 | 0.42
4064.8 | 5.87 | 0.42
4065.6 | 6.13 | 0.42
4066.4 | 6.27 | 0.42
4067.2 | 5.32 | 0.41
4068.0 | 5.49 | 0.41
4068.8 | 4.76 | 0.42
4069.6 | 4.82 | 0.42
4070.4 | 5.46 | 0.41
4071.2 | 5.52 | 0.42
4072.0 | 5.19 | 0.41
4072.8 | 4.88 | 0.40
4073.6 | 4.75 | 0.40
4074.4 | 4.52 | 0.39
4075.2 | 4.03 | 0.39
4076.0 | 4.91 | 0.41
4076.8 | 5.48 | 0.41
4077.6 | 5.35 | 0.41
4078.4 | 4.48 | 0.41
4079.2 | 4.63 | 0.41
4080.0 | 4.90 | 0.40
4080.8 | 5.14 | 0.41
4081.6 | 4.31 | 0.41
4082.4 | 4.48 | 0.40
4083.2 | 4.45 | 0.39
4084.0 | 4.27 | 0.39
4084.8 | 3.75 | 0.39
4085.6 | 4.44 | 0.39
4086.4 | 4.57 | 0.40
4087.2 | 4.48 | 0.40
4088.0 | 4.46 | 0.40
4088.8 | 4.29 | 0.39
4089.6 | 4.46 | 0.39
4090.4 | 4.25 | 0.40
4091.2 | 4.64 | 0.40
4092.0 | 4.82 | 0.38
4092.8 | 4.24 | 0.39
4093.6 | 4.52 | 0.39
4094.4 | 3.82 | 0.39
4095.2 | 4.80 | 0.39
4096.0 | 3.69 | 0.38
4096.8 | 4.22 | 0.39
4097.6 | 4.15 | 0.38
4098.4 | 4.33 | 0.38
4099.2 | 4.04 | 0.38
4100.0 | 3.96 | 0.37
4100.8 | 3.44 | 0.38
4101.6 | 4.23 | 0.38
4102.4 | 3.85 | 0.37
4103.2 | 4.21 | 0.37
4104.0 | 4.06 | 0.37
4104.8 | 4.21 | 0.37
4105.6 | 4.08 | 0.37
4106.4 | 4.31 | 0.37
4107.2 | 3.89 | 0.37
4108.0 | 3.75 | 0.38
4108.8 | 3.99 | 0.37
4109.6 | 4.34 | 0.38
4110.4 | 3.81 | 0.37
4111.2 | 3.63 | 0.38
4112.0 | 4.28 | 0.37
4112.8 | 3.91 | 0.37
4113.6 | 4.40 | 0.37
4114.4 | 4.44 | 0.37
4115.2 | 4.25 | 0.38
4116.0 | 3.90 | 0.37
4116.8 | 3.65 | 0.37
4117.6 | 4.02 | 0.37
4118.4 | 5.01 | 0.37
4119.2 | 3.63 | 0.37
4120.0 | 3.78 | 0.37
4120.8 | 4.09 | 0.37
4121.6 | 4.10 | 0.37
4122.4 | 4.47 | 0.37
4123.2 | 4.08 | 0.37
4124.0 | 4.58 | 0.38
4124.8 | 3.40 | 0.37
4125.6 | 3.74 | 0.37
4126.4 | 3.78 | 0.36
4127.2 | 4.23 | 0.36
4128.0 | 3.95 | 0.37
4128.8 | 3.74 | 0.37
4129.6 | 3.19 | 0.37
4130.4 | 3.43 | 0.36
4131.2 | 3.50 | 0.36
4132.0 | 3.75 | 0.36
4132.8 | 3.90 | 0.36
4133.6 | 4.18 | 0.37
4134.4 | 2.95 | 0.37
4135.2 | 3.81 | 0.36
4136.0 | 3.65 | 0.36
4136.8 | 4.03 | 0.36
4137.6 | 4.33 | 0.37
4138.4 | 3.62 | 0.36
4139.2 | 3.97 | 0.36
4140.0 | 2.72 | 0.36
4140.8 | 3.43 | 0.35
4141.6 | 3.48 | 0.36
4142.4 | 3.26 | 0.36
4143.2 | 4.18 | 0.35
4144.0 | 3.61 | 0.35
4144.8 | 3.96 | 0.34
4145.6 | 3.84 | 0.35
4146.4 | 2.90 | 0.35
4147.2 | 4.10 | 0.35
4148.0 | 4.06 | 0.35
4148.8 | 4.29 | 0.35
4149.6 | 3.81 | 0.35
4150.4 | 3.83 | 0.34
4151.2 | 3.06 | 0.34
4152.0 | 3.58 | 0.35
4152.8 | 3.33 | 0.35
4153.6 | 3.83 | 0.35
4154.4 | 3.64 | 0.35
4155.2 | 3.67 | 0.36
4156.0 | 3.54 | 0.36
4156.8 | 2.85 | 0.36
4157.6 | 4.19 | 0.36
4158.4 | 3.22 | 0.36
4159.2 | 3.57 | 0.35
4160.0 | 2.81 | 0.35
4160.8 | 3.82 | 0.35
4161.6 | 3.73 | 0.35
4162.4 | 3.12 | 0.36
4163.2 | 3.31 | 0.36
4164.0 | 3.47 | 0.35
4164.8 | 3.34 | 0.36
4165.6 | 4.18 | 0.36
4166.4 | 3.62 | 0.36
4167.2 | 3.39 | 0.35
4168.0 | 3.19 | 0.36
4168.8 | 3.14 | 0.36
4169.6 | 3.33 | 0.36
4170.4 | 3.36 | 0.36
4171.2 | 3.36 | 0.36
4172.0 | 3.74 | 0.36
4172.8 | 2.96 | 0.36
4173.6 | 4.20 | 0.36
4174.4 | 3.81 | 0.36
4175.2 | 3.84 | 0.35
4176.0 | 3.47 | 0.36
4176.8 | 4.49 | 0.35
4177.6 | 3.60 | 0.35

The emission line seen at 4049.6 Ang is C IV 1549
